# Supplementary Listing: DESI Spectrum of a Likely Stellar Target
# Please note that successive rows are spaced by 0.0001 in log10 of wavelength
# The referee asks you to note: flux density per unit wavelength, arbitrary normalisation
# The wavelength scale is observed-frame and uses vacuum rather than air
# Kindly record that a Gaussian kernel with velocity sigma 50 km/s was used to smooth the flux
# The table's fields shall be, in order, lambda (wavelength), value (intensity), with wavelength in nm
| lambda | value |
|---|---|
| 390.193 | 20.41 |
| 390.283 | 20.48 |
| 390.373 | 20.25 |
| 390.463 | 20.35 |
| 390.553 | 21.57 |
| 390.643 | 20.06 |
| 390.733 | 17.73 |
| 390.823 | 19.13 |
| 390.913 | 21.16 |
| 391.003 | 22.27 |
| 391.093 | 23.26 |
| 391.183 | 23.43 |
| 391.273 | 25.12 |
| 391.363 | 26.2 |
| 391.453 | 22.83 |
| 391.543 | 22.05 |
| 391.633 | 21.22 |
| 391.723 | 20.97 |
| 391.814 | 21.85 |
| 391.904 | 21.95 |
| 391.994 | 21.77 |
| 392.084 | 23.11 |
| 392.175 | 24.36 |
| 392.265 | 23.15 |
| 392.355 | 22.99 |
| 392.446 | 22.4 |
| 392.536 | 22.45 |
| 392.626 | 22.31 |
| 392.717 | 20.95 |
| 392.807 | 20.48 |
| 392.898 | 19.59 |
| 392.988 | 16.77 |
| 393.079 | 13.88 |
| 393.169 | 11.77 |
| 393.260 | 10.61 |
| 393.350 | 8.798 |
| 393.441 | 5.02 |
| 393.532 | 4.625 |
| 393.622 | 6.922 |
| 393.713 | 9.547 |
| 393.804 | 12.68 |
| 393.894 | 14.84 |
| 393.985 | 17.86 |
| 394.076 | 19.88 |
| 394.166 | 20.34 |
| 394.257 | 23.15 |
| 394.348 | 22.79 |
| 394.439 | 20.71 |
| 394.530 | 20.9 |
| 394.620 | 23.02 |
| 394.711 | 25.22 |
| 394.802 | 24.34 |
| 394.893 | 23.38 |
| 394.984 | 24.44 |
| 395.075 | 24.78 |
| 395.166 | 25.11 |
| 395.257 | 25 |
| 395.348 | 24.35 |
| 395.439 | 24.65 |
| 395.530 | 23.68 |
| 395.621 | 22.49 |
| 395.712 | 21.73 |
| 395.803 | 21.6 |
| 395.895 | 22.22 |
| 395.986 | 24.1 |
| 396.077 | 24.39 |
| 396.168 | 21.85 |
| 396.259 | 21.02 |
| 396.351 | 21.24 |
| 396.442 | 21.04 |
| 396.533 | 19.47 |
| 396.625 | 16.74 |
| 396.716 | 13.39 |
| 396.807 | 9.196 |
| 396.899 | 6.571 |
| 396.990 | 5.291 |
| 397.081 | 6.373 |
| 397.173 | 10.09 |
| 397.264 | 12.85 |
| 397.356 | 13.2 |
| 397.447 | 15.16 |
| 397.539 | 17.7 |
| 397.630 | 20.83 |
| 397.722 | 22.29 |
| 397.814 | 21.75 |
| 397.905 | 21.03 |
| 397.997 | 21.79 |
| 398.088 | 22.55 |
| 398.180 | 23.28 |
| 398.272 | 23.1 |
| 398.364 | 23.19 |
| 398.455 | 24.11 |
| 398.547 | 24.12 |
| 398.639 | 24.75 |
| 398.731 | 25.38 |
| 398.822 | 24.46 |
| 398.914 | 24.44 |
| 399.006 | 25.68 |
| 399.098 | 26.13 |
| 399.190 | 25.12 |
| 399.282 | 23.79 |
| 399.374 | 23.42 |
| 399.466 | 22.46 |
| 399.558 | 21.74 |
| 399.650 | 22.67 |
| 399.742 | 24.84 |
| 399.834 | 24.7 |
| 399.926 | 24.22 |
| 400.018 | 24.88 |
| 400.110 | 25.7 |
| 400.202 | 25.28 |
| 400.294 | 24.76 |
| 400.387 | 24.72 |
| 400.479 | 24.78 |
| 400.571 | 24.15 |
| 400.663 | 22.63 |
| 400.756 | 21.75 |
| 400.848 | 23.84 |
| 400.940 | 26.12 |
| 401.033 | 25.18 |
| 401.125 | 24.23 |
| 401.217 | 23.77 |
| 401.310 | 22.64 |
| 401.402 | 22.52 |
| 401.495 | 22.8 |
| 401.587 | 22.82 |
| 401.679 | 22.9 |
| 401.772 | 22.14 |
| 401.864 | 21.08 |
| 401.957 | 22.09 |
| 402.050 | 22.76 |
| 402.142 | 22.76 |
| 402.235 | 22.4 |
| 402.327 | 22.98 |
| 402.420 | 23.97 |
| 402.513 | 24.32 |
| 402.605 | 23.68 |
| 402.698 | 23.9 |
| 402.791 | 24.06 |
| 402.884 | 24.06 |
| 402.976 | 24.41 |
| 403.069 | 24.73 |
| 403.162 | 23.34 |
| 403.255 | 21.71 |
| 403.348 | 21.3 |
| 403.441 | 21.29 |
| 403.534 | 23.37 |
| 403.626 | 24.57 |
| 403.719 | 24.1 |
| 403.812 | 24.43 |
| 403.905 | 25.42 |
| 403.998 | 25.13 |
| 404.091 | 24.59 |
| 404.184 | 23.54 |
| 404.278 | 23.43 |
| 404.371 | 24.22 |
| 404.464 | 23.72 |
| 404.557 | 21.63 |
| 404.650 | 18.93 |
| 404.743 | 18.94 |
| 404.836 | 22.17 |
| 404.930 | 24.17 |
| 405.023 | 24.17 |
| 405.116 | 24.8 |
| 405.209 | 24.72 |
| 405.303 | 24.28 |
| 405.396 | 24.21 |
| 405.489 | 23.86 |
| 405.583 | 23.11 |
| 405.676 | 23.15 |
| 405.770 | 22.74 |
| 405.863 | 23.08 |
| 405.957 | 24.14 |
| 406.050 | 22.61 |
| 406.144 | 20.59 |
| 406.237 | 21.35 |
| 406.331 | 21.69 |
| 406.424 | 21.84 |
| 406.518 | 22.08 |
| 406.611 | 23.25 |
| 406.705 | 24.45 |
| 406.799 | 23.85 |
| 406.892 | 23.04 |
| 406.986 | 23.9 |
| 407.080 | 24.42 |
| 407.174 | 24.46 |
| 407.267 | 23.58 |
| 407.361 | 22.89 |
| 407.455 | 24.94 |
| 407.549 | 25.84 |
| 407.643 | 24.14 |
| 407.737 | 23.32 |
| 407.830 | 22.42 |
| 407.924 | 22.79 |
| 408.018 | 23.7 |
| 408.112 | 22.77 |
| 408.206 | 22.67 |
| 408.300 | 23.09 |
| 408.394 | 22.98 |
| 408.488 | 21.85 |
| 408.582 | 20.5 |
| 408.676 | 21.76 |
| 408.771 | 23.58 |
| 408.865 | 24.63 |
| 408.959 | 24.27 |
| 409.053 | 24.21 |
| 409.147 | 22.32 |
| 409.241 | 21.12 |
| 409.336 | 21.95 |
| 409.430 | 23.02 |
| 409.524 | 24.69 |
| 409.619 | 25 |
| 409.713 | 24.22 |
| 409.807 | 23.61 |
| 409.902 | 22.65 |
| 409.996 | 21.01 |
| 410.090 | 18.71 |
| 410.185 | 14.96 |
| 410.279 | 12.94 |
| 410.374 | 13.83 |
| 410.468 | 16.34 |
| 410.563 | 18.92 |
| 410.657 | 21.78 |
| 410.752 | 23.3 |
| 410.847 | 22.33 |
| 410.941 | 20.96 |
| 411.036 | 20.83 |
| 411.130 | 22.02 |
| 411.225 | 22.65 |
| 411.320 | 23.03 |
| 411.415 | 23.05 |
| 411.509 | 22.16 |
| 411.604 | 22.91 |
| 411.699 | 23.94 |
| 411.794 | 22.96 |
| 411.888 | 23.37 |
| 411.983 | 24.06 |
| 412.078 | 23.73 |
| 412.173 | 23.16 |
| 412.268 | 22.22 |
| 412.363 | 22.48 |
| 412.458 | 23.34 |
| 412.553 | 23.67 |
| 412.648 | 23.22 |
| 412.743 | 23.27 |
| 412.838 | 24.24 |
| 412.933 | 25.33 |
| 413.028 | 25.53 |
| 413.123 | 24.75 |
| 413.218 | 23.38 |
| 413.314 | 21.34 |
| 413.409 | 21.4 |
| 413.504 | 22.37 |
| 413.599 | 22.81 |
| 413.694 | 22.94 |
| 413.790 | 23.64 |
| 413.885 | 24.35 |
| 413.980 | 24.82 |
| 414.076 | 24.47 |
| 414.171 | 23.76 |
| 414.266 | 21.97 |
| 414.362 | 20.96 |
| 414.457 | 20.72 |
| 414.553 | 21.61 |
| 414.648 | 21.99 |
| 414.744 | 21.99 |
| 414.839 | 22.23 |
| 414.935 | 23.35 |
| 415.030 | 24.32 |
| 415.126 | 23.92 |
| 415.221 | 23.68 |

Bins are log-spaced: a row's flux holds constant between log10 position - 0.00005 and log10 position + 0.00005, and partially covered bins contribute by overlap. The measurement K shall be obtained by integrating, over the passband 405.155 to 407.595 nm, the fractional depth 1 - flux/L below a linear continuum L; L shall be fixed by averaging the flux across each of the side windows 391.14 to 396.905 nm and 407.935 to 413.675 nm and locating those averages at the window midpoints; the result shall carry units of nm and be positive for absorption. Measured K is -0.20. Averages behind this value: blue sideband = 19.9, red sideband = 22.3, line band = 23.4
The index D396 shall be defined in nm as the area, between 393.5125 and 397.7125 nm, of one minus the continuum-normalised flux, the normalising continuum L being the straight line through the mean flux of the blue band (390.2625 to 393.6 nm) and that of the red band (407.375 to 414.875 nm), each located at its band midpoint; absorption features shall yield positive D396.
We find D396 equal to 0.31 nm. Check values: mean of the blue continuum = 19.5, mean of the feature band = 18.6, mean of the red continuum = 22.5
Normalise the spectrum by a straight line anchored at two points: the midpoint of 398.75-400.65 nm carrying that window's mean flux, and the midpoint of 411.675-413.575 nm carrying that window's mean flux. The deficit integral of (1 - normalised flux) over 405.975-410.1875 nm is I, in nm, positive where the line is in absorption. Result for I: 0.15 nm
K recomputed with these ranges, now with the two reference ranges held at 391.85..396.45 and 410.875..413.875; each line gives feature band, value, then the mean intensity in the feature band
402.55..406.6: -0.275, 23.2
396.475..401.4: -0.096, 21.2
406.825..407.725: -0.077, 24.1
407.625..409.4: -0.033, 22.8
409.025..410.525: 0.133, 20.6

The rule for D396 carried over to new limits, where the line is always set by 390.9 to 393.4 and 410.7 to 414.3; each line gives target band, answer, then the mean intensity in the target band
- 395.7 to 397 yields 0.18 nm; 18.2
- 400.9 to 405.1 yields -0.25 nm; 23.3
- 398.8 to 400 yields -0.15 nm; 24.1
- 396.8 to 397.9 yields 0.38 nm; 13.9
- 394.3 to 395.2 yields -0.11 nm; 23.4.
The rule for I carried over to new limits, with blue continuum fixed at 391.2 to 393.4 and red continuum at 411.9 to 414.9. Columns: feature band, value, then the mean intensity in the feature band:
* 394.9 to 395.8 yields -0.137 nm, 23.9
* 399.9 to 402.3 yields -0.234 nm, 23.6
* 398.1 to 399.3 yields -0.183 nm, 24.4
